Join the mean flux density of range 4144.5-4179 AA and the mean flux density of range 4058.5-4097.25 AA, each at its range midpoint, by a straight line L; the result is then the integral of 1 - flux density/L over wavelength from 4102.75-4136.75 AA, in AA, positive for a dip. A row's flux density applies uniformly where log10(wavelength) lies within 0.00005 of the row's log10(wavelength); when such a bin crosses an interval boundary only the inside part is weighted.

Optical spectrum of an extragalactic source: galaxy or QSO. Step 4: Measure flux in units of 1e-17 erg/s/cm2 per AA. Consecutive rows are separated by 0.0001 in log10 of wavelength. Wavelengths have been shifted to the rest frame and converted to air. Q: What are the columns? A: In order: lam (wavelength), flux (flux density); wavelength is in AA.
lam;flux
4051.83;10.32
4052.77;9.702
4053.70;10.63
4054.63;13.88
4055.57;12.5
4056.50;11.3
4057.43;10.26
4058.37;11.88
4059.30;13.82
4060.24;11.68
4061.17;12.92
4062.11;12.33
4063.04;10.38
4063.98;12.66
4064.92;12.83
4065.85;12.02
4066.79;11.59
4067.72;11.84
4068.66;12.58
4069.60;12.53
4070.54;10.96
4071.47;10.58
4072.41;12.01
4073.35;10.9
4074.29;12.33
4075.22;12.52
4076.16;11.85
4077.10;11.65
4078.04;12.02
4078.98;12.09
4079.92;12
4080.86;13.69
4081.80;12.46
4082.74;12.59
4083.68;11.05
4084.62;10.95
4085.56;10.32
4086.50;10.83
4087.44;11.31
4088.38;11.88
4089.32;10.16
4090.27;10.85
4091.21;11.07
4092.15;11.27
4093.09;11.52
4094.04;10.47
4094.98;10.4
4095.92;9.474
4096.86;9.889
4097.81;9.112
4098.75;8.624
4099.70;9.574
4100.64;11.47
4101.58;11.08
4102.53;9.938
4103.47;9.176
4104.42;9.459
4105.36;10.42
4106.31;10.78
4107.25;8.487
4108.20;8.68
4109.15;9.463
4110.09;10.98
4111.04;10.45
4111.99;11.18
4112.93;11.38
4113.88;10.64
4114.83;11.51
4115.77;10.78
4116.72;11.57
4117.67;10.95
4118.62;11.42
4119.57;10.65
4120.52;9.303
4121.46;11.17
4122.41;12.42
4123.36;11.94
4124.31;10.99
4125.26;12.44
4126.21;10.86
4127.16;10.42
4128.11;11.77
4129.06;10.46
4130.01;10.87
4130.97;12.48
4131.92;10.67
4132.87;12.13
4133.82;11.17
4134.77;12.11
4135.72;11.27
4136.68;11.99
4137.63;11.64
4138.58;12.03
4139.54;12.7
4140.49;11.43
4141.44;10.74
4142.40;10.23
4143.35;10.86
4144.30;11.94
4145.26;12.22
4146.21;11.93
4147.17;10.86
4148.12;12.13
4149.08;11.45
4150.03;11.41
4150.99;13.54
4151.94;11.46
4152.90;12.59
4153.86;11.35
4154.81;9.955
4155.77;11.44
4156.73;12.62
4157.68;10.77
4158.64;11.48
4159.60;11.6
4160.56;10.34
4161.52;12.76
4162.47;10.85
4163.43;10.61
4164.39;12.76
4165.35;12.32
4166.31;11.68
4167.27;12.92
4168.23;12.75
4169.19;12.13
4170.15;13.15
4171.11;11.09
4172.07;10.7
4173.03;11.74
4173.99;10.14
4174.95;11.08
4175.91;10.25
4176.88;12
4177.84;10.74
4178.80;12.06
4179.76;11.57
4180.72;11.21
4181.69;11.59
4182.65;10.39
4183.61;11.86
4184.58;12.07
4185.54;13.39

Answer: 2.18 AA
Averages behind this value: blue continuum 11.6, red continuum 11.6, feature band 10.9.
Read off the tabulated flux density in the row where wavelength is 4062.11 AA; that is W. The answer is 12.33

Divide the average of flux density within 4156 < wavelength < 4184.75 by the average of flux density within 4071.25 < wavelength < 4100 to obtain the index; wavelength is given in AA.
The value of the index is 1.04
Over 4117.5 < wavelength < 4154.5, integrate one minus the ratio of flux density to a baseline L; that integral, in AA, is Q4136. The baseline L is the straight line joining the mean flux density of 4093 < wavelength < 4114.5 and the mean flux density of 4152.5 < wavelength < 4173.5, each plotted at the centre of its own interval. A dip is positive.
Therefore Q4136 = -1.7 AA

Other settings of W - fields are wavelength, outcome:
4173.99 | 10.14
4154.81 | 9.955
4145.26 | 12.22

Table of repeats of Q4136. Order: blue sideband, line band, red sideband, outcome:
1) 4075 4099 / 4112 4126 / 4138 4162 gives 0.2 AA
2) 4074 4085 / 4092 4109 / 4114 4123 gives 2.4 AA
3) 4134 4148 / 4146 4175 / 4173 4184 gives -0.7 AA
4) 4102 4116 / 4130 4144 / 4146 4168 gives -0.6 AA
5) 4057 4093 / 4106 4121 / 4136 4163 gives 1.5 AA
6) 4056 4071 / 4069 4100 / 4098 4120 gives 0.1 AA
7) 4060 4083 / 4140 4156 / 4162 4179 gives 0.3 AA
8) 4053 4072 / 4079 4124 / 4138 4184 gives 4.0 AA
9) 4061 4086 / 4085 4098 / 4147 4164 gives 1.3 AA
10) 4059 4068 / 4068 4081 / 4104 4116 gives -0.2 AA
